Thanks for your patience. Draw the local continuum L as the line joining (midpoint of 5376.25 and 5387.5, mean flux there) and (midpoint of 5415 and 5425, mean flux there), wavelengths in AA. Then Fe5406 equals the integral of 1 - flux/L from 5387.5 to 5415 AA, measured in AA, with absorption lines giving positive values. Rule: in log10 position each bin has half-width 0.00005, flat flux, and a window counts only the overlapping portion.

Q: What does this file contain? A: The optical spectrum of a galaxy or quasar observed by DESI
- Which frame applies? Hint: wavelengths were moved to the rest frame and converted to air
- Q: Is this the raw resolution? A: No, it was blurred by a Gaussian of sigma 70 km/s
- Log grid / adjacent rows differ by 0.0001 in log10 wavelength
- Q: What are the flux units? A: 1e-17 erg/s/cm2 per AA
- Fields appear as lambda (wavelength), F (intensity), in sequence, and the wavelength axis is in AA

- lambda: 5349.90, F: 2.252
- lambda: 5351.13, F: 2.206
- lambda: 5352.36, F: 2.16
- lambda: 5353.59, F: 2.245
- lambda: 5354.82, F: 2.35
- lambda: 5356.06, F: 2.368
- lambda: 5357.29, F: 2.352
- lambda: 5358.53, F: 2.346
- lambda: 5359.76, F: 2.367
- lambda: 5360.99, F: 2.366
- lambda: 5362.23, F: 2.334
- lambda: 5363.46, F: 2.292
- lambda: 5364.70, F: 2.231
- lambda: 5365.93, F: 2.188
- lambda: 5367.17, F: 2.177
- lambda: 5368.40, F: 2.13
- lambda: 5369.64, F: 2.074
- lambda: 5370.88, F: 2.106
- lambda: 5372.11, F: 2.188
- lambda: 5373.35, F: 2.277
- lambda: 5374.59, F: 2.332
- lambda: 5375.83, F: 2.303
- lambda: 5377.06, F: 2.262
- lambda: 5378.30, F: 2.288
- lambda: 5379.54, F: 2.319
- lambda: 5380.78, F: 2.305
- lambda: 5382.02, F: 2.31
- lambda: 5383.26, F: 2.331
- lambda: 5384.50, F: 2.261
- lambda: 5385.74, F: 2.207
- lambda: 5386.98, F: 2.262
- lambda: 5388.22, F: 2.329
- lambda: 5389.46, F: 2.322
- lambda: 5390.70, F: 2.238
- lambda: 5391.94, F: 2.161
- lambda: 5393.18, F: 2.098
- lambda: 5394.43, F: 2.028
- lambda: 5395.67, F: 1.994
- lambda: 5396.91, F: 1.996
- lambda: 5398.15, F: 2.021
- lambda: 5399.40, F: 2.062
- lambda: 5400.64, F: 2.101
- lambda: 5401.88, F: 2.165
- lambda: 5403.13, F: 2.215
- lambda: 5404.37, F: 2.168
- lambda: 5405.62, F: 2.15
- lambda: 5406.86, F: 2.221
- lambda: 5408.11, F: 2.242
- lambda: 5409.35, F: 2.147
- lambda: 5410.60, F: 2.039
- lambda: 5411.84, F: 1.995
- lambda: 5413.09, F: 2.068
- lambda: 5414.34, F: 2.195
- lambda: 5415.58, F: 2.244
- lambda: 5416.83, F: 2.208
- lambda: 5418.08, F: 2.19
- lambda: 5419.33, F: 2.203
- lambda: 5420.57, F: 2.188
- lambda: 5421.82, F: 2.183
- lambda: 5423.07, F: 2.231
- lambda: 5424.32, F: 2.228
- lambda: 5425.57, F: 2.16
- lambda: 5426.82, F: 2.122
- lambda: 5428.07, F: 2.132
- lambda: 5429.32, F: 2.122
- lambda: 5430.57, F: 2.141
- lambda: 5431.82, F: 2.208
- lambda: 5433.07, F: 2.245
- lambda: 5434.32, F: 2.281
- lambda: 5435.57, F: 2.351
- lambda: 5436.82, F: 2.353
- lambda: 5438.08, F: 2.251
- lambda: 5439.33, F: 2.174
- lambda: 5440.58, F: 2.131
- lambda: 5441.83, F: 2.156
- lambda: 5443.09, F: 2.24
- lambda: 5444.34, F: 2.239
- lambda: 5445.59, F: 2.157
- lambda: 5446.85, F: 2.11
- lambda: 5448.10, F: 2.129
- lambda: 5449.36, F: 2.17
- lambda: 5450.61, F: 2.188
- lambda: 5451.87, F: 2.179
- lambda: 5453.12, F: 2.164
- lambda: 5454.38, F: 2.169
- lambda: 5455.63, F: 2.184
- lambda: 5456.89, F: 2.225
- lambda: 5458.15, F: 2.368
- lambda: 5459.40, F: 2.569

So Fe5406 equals 1.4 AA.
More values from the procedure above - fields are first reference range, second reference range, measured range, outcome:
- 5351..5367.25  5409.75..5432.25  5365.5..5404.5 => 0.71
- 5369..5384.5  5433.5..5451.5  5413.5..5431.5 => 0.34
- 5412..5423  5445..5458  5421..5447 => -0.31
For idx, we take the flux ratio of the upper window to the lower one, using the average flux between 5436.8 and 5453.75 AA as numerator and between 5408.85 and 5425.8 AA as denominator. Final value 1.01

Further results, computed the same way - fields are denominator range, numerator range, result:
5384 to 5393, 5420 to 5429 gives 0.97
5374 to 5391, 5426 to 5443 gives 0.96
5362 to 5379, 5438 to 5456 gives 0.98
